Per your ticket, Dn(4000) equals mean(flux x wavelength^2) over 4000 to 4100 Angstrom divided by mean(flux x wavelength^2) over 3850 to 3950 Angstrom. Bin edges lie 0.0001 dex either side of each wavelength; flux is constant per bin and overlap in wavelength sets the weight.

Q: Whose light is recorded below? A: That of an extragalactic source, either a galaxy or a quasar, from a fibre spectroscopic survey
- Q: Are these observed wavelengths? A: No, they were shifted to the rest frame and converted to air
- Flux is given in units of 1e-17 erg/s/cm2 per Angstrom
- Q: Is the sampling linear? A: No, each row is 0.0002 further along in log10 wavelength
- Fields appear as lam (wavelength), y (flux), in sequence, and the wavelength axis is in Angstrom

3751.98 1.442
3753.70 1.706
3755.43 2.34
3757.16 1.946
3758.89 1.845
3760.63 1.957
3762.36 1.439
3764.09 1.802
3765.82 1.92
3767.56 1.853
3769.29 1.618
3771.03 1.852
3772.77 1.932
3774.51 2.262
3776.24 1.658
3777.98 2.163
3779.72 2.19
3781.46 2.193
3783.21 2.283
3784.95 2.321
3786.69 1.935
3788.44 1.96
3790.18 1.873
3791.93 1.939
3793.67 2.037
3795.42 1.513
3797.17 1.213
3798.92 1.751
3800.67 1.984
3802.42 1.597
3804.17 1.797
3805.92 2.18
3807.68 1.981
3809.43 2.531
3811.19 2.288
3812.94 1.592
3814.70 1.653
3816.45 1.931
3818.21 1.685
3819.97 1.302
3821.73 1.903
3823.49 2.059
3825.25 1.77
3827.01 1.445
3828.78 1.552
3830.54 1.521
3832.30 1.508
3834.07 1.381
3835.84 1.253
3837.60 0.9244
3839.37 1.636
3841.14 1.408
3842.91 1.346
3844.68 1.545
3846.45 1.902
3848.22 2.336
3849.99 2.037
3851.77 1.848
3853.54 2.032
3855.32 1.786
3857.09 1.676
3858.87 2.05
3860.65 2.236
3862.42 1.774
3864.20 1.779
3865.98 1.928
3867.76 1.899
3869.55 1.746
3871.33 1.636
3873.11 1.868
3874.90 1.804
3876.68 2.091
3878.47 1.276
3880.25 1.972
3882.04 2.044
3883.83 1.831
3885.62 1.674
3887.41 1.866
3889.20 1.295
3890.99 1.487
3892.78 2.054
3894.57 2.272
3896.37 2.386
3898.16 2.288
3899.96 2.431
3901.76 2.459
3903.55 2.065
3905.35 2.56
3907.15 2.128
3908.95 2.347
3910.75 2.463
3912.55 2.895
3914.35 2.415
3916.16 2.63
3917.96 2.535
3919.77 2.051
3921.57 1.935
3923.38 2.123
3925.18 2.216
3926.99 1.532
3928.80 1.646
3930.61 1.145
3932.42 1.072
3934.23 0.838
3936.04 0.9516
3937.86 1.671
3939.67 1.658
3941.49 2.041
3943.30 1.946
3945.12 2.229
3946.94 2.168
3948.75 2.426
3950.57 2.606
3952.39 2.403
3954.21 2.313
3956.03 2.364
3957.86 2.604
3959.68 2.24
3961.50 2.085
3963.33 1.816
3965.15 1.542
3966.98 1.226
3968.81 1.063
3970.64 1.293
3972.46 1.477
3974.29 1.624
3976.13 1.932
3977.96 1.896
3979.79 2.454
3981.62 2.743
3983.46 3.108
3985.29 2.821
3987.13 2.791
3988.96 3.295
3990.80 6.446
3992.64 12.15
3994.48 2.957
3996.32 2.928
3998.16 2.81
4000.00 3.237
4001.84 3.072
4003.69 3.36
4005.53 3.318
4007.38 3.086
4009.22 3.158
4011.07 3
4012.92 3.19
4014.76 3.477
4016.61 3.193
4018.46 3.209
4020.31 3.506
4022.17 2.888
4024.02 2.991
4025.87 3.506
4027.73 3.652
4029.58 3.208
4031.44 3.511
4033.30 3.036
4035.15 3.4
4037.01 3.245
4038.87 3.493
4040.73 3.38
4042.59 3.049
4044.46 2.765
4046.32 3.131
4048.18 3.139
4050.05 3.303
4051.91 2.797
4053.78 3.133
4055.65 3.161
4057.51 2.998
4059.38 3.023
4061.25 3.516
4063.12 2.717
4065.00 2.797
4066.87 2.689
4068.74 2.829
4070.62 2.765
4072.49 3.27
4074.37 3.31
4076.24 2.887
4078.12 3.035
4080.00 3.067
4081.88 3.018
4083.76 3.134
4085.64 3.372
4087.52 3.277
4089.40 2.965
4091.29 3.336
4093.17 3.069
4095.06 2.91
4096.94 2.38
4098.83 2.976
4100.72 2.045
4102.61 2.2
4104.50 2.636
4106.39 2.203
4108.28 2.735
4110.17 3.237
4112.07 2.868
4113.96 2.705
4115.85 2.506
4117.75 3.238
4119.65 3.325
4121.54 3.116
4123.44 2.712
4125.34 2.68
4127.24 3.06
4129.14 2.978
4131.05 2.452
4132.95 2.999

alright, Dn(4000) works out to 1.73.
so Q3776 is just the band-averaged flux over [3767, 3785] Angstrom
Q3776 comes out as 2.02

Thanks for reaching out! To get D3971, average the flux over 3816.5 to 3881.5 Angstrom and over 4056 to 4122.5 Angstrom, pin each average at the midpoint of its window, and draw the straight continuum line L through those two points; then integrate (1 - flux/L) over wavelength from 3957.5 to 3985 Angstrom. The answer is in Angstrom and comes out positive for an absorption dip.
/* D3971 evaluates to 4.6 Angstrom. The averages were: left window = 1.72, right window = 2.92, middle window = 1.95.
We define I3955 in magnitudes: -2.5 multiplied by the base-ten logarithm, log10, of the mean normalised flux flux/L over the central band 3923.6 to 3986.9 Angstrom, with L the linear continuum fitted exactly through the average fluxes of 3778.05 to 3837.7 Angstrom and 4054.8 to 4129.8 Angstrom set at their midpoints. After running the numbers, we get 0.233 mag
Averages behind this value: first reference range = 1.81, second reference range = 2.92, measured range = 1.93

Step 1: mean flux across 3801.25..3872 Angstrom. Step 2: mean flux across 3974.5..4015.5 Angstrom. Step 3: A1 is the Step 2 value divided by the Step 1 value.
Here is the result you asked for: 2.0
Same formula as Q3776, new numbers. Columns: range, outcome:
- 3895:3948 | 2.03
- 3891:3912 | 2.29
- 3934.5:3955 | 2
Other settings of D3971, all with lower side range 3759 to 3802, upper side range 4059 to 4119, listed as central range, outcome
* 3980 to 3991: -3.0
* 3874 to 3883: 1.5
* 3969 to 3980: 3.7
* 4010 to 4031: -4.6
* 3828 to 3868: 7.8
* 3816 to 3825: 1.2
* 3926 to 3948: 7.5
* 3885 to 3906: 1.9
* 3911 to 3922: -0.5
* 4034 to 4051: -2.9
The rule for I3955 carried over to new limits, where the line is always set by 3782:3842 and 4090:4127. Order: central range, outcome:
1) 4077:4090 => -0.16 mag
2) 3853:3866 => 0.01 mag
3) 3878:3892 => 0.18 mag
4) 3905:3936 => 0.07 mag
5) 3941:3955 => -0.02 mag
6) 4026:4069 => -0.22 mag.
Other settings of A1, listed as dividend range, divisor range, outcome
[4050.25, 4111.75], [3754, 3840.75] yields 1.61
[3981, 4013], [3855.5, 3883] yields 2.04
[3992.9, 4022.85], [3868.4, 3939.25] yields 1.73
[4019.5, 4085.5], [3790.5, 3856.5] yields 1.80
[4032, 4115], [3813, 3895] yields 1.72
